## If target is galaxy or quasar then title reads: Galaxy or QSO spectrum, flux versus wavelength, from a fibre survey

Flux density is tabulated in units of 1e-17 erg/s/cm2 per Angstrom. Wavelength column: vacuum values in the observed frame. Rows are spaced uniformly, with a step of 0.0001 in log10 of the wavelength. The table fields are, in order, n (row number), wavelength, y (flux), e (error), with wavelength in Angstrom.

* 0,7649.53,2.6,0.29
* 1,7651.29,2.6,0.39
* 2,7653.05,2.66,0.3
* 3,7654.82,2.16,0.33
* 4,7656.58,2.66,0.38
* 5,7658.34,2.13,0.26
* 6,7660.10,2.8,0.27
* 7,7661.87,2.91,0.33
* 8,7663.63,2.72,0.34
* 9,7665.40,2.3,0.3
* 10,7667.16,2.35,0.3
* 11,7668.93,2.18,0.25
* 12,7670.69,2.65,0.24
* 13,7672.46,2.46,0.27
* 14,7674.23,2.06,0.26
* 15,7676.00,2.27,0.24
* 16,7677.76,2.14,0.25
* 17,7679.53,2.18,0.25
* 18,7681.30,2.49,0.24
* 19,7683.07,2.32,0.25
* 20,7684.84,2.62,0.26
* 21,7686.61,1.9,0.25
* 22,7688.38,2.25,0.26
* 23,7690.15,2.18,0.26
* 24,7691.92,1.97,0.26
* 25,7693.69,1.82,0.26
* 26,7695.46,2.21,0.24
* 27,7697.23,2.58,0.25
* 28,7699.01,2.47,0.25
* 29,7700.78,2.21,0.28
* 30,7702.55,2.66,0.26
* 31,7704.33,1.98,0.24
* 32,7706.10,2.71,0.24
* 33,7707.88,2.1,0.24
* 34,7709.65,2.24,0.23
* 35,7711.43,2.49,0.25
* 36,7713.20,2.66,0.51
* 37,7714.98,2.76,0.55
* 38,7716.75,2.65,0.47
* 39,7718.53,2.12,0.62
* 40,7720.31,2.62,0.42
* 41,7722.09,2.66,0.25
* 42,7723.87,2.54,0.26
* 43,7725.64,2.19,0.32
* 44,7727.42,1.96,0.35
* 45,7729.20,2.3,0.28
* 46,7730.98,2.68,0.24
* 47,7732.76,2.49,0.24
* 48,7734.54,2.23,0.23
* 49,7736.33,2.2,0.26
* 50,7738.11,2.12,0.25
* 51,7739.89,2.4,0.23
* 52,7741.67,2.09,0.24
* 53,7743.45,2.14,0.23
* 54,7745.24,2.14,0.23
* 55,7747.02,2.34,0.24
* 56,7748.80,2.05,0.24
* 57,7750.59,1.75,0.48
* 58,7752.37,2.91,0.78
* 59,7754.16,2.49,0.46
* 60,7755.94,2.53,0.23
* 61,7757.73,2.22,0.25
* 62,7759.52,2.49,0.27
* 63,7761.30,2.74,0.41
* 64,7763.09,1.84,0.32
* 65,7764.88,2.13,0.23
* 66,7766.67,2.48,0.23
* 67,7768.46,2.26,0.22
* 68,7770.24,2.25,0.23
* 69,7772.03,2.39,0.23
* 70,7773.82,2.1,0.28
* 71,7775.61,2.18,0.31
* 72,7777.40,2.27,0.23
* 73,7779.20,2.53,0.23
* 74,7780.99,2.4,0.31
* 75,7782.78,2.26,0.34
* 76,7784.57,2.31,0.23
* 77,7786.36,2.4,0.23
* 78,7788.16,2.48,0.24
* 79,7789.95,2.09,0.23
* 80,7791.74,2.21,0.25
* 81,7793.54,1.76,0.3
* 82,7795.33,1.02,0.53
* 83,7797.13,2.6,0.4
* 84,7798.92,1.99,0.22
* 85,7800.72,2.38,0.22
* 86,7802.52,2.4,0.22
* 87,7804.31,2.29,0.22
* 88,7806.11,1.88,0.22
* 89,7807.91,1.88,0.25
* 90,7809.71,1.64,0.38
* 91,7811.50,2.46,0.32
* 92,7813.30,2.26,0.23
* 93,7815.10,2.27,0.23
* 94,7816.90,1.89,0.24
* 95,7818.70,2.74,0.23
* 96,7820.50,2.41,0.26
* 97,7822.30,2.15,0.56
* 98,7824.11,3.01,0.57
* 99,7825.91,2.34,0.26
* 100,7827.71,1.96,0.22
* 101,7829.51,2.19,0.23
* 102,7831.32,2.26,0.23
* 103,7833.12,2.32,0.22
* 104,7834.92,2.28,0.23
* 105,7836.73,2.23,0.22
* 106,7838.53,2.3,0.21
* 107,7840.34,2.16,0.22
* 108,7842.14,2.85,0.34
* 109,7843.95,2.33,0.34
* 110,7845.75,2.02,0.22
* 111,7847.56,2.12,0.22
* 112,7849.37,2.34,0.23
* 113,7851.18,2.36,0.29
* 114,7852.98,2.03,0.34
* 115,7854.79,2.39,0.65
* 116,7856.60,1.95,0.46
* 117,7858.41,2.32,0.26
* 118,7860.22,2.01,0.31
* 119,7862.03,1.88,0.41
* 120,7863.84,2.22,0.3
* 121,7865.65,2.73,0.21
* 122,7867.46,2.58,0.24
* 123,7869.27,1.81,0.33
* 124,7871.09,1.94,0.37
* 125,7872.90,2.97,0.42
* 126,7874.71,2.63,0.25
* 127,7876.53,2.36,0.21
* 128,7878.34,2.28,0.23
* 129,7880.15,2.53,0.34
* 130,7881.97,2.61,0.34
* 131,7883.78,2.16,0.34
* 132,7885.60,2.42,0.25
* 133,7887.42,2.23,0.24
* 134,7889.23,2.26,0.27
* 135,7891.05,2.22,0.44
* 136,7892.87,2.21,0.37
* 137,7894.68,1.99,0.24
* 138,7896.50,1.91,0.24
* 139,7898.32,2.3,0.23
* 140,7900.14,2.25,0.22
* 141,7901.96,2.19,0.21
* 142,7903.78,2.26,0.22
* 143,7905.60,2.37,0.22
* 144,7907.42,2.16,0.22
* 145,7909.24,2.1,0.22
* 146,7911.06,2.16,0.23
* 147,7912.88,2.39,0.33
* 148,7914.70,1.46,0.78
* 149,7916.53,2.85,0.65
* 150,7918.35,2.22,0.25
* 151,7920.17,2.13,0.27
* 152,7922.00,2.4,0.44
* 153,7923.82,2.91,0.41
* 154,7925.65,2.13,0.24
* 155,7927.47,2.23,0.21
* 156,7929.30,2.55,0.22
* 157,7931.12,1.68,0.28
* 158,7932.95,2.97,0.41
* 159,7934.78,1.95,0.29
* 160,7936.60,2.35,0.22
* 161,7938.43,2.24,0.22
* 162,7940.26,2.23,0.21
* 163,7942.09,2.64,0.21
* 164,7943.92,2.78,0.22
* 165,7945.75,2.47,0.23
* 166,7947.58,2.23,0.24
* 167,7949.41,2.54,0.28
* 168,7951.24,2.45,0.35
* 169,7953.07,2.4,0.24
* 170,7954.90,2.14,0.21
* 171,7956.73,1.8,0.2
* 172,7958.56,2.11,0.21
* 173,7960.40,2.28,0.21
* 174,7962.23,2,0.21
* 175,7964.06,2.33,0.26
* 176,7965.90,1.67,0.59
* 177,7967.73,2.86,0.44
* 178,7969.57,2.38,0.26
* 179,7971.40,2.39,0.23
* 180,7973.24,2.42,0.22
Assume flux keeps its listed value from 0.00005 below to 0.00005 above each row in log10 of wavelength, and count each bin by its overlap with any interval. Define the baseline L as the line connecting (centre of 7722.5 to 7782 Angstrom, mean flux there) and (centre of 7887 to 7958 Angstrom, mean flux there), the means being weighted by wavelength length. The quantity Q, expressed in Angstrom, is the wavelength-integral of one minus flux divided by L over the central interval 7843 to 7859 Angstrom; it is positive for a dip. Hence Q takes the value 0.6 Angstrom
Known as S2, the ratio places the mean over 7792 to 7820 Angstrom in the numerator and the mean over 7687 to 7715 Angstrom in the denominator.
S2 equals 0.9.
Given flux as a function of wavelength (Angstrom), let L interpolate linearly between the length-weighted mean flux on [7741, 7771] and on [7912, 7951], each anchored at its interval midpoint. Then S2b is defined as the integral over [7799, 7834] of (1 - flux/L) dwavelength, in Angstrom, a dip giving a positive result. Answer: 1.0 Angstrom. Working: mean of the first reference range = 2.29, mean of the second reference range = 2.35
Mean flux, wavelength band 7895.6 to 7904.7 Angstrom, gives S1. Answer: 2.18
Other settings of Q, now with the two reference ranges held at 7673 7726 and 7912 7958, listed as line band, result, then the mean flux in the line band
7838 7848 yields 0.11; 2.3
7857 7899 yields 0.83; 2.28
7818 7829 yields -0.43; 2.42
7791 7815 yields 2.74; 2.07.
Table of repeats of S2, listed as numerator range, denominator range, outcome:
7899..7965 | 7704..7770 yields 0.98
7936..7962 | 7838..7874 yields 1.02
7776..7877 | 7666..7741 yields 0.96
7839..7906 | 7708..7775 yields 0.97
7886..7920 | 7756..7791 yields 0.95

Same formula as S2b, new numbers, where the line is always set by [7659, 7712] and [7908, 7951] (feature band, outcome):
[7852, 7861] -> 0.73 Angstrom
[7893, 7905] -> 0.89 Angstrom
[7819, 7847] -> 0.09 Angstrom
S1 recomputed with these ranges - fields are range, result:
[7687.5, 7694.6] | 2.06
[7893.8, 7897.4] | 1.95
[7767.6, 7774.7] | 2.25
